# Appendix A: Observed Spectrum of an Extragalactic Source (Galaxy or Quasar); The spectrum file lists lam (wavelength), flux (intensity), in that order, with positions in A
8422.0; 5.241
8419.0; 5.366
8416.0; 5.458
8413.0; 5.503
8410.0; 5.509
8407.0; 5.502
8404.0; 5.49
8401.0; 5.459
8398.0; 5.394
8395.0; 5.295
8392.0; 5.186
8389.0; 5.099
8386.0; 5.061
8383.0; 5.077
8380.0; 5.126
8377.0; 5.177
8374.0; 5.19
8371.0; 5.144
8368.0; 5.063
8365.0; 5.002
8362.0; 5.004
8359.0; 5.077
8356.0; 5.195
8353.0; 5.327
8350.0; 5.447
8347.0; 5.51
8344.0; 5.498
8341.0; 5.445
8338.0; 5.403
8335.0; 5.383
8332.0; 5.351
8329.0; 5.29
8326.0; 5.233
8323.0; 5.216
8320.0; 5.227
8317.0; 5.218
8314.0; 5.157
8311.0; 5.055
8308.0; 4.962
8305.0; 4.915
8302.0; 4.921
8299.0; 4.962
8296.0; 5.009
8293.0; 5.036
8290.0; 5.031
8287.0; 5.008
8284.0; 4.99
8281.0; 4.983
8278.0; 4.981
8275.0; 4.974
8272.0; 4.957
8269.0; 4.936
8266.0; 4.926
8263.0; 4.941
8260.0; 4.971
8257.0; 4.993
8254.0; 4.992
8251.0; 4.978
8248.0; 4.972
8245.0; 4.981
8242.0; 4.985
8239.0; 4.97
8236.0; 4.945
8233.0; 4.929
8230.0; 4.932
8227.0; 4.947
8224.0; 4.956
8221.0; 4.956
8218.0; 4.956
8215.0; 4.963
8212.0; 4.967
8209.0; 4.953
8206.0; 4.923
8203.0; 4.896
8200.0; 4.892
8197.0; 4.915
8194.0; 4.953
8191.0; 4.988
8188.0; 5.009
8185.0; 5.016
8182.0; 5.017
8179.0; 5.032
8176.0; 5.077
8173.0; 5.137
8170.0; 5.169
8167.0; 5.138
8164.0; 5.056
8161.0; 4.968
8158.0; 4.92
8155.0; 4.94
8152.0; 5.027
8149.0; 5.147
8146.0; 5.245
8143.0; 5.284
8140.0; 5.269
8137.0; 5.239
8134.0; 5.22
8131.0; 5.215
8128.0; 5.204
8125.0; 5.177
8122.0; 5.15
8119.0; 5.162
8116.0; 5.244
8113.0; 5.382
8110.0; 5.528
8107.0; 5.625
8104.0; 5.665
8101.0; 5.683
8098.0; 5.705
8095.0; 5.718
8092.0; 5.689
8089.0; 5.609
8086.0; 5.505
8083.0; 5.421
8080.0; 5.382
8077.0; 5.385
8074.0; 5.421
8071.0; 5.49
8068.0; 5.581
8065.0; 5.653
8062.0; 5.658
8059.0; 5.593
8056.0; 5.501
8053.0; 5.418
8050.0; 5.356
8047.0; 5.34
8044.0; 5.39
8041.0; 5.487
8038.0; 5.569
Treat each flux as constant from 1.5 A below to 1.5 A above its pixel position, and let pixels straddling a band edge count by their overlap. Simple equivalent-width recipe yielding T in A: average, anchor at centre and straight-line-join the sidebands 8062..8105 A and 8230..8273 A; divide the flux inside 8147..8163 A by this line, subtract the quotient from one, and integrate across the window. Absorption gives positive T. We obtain 0.9 A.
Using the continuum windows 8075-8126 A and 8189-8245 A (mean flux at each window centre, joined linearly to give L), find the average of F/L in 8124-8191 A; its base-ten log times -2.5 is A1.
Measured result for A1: 0.02 mag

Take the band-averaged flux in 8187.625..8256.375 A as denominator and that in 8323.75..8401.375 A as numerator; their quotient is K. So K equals 1.1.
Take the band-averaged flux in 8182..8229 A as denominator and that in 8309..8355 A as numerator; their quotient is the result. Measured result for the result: 1.07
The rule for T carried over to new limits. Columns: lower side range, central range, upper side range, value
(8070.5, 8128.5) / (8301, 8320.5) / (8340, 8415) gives 0.9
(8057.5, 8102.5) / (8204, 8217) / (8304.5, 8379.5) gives 1.1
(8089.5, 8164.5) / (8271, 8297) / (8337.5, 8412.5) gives 1.4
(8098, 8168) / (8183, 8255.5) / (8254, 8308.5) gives 1.9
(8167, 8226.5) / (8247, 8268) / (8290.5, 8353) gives 0.5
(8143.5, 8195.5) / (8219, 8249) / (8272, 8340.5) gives 0.7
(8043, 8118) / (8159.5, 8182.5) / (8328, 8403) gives 1.5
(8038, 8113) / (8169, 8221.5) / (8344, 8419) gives 4.3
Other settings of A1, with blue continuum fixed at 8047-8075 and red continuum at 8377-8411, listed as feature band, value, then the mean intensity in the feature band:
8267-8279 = 0.09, 4.96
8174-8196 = 0.09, 5.01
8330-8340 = -0.01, 5.38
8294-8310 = 0.08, 4.96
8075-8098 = -0.01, 5.54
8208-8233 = 0.09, 4.95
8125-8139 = 0.05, 5.22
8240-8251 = 0.09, 4.98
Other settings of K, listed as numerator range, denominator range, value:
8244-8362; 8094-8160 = 0.96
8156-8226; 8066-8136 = 0.92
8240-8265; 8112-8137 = 0.95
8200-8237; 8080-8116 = 0.89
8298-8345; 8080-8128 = 0.95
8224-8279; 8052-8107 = 0.89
